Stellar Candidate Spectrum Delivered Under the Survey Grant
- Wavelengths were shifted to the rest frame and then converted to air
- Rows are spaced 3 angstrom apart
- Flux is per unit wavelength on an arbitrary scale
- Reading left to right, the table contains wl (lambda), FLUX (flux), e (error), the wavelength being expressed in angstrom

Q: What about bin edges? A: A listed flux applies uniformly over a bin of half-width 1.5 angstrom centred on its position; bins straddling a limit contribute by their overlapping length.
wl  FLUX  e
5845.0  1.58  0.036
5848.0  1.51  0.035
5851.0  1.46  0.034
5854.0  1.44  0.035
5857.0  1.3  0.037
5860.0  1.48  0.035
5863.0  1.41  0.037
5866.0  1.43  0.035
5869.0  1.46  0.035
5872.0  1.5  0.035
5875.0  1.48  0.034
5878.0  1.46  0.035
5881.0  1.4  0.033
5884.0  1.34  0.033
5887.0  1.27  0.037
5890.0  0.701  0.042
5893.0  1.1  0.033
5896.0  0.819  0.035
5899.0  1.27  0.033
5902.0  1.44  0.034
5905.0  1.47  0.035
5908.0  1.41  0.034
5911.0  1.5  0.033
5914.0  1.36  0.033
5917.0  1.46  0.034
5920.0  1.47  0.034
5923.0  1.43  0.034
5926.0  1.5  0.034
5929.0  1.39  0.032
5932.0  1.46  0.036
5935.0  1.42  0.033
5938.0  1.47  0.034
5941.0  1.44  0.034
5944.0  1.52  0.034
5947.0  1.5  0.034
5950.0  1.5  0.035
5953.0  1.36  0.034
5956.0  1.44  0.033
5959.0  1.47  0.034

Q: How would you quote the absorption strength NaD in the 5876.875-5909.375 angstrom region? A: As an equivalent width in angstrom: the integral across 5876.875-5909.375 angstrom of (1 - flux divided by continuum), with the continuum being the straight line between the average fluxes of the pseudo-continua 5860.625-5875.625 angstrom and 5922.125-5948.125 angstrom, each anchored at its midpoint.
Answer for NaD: 4.8 angstrom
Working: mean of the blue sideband 1.46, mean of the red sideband 1.46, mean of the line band 1.24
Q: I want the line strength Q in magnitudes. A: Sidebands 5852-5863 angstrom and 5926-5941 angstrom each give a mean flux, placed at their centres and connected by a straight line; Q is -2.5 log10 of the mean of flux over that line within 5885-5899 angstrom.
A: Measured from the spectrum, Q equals 0.365 mag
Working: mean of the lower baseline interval 1.41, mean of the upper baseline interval 1.44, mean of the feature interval 1.02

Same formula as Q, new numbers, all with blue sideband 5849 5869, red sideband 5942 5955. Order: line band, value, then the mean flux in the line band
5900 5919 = 0.010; 1.44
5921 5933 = 0.009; 1.45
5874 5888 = 0.034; 1.39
